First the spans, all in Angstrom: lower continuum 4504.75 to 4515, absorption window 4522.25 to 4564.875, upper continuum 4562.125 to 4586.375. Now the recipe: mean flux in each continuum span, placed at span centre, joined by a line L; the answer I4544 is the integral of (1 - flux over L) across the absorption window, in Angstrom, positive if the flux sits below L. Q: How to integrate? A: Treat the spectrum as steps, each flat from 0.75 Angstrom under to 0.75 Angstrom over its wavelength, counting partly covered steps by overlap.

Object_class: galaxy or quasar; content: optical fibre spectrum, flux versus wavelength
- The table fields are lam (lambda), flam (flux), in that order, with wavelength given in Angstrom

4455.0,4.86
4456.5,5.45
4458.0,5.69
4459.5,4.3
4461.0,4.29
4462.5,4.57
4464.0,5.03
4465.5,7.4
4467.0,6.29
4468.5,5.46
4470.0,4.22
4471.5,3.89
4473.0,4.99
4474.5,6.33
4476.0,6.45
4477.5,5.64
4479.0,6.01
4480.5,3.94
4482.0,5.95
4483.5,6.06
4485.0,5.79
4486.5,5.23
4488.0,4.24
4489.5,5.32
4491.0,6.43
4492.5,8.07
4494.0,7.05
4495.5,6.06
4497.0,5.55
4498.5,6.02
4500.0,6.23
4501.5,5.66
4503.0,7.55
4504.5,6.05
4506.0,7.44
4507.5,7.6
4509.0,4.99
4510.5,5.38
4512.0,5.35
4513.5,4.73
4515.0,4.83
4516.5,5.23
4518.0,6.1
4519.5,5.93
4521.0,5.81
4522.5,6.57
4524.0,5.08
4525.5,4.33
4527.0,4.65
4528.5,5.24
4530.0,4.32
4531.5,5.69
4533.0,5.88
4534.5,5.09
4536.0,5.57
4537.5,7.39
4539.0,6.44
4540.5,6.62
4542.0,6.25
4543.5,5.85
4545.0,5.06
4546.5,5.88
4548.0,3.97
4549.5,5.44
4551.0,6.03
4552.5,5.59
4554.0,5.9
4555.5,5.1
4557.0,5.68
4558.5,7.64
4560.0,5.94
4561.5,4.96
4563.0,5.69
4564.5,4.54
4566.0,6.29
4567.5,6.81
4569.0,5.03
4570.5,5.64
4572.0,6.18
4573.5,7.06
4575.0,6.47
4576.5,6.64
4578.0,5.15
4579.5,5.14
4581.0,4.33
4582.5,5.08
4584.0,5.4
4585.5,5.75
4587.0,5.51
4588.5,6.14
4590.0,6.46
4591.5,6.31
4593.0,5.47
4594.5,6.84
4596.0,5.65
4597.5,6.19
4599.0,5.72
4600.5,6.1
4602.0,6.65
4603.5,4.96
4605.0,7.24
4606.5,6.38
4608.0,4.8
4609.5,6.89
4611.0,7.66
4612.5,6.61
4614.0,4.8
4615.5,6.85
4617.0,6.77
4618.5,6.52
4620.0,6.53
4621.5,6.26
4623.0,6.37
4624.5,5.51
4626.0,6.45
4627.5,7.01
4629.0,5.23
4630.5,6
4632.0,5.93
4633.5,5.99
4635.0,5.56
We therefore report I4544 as 1.2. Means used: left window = 5.84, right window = 5.7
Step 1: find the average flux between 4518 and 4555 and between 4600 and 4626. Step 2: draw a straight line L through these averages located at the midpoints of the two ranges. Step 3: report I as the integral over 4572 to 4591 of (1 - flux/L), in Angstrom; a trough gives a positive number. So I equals 0.7 Angstrom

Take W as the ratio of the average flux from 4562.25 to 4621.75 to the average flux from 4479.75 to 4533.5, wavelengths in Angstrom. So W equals 1.0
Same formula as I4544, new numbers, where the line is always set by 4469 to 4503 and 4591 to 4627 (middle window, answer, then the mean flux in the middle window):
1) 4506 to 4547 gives 1.66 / 5.66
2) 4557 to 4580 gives 0.46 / 5.95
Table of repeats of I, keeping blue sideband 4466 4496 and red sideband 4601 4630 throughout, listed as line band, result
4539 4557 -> 1.01 Angstrom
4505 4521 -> 0.16 Angstrom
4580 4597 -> 1.23 Angstrom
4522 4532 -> 1.38 Angstrom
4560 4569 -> 0.64 Angstrom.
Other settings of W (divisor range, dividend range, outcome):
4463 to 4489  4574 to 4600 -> 1.06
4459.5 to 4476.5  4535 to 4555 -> 1.10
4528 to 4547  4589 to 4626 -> 1.08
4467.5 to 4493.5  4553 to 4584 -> 1.04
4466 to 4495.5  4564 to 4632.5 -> 1.06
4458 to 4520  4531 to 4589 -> 1.01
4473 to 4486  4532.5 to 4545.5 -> 1.06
